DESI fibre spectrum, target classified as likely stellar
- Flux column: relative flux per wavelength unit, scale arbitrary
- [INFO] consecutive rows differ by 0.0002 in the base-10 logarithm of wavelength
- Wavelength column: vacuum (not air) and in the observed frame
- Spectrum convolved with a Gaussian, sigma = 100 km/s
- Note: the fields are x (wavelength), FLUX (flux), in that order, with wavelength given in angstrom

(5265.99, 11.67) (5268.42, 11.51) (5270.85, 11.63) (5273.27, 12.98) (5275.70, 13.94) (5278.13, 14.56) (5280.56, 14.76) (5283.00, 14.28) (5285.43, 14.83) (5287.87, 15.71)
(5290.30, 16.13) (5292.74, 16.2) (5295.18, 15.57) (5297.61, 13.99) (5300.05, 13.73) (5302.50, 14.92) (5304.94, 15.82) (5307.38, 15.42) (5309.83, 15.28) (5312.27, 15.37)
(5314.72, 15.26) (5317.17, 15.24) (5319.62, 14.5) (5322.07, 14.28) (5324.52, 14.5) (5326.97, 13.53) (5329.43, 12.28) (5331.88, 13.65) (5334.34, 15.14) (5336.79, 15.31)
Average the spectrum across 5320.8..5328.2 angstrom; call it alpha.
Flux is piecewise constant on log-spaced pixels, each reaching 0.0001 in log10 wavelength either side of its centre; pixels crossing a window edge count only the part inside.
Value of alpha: 14.1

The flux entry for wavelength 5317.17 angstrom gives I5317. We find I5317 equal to 15.24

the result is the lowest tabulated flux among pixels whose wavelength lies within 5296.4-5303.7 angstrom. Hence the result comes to 13.73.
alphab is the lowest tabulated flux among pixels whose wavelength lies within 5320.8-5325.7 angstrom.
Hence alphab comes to 14.28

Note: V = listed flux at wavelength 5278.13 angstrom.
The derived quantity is 14.56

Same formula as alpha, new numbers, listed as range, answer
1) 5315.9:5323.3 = 14.7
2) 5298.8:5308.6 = 15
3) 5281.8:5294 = 15.4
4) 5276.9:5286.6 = 14.6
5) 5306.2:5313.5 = 15.4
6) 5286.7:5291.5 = 15.9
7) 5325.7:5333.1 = 13.2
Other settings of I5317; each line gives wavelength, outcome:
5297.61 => 13.99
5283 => 14.28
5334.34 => 15.14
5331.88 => 13.65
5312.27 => 15.37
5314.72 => 15.26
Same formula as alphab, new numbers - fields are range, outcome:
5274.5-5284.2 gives 13.94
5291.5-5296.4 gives 15.57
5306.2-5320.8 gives 14.5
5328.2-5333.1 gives 12.28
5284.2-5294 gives 14.83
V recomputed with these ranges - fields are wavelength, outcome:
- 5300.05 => 13.73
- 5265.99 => 11.67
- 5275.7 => 13.94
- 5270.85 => 11.63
